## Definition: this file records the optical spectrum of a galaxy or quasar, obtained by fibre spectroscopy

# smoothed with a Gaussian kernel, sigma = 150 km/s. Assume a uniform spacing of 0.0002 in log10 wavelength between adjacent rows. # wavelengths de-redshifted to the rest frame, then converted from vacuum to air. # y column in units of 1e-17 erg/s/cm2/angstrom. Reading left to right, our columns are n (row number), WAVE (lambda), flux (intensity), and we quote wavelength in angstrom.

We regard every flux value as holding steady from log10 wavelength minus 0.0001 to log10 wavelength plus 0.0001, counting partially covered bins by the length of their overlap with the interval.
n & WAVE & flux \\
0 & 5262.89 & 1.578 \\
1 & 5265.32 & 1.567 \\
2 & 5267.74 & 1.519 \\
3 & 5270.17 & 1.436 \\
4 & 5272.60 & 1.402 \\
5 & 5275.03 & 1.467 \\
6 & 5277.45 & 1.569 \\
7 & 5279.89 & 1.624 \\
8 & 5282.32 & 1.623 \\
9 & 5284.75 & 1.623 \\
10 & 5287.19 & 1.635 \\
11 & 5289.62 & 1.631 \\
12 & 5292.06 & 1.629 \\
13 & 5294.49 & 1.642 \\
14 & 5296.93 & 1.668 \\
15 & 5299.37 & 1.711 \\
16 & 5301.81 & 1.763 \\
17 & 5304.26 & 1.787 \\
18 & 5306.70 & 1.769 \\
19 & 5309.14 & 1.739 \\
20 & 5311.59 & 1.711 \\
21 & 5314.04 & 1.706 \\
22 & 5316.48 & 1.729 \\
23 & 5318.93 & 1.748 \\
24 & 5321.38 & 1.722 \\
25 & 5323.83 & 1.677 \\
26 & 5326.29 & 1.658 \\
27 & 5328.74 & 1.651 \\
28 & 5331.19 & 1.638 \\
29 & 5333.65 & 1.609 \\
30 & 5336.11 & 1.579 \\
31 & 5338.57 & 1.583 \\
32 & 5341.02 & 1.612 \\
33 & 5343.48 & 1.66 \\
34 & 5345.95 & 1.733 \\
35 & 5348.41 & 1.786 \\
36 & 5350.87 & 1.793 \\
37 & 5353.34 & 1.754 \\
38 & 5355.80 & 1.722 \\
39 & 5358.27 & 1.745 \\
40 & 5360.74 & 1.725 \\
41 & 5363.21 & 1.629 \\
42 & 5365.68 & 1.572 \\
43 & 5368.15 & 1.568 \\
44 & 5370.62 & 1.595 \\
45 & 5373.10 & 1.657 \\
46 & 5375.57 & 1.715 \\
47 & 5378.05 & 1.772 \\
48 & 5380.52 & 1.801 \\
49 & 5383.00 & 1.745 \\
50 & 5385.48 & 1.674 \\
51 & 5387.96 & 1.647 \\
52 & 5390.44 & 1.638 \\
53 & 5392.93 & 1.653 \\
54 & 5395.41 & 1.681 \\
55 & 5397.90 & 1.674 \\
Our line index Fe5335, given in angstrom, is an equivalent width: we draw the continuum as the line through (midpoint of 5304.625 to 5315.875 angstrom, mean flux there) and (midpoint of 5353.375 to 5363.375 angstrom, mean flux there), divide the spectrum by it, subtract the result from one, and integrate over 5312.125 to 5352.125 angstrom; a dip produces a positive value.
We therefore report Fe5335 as 1.11 angstrom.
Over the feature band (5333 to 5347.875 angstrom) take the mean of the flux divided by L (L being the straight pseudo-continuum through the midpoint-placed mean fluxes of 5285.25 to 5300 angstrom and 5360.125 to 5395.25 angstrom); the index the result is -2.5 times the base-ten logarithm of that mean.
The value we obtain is 0.02 mag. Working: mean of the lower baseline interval 1.65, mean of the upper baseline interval 1.67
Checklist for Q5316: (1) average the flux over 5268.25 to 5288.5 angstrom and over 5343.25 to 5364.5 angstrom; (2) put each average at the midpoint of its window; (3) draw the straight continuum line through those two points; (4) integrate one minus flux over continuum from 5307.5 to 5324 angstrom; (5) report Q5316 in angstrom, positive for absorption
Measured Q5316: -0.9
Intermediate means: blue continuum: 1.55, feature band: 1.72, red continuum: 1.73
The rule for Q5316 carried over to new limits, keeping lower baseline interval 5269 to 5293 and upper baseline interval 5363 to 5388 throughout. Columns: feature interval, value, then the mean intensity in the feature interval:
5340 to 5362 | -1.1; 1.73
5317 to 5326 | -0.6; 1.71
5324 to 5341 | 0.0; 1.62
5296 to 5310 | -1.3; 1.74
